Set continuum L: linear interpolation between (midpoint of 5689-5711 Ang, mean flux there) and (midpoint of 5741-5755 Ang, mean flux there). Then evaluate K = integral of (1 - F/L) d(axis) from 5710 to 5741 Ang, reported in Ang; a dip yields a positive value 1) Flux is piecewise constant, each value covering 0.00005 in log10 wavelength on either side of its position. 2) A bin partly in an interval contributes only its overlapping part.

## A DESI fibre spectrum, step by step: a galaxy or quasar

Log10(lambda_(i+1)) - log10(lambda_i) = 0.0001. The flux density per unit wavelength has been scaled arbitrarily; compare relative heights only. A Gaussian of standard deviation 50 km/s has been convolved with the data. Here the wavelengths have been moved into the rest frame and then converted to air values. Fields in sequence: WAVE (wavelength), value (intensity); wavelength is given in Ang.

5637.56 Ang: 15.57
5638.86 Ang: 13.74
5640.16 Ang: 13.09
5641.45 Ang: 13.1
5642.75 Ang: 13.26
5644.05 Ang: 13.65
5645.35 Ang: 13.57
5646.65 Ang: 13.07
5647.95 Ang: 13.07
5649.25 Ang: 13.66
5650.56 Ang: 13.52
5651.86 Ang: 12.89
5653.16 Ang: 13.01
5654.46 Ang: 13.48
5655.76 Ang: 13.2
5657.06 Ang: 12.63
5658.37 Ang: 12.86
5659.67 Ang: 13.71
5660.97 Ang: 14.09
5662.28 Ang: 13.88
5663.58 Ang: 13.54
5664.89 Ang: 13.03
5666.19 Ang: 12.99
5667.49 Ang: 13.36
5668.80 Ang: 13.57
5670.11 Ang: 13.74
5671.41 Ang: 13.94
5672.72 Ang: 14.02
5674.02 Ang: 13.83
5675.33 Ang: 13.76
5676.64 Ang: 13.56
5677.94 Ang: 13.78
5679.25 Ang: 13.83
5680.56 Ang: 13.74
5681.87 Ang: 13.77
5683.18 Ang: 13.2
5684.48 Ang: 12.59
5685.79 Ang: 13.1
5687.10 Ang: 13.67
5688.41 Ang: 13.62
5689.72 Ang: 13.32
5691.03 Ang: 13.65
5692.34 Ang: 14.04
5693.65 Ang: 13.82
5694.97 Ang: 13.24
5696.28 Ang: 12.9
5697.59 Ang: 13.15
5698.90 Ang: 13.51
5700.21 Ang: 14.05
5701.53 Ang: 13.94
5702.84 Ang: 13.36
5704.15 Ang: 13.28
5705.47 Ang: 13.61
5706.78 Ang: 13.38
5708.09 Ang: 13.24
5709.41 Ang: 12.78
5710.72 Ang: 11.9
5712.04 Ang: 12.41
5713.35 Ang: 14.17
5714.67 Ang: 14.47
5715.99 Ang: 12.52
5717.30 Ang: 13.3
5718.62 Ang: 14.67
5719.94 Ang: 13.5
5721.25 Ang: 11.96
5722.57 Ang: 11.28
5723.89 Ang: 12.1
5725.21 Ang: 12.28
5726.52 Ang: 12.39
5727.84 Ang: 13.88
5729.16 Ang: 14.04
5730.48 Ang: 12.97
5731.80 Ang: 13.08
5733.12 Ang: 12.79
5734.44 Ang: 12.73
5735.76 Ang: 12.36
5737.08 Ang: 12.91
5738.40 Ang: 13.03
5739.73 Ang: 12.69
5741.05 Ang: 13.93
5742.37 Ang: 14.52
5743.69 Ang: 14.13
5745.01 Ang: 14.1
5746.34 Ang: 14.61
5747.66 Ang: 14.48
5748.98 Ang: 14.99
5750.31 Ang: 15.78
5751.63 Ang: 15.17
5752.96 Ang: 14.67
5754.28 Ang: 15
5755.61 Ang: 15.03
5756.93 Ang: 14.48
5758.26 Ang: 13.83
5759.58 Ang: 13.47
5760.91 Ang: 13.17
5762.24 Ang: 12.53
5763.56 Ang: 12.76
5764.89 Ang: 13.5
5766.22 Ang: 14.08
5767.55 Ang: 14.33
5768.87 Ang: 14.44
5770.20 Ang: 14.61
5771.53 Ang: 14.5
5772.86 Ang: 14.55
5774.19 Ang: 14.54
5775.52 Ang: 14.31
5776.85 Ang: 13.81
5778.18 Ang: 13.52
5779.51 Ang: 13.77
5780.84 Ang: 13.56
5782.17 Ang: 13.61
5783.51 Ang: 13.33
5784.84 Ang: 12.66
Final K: 2.49 Ang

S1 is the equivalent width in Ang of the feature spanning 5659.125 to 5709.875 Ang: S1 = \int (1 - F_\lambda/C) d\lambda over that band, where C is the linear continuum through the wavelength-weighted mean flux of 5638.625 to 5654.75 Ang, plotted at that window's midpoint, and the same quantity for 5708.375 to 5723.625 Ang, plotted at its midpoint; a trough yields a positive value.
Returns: -1.6 Ang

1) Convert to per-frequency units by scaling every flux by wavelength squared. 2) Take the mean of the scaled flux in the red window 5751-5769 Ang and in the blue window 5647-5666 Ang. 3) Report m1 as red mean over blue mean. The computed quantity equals 1.09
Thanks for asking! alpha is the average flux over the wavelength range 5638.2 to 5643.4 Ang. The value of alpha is 13.3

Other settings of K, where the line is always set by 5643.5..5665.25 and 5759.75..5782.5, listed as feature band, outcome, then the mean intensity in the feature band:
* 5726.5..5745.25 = 0.5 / 13.3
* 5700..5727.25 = 1.1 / 13.1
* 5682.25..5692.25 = 0.1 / 13.4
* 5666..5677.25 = -0.2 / 13.7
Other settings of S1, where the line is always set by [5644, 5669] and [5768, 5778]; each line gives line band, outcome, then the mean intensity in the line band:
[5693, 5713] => 0.7 Ang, 13.3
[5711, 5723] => 0.6 Ang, 13.1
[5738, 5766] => 0.1 Ang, 14.1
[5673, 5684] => -0.1 Ang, 13.7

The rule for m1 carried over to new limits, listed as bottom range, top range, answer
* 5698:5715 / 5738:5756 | 1.10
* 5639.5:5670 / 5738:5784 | 1.10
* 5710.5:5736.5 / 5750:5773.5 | 1.11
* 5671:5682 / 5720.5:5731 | 0.93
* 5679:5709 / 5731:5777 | 1.06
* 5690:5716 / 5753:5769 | 1.06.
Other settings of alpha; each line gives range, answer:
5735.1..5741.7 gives 13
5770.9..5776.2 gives 14.5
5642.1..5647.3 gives 13.4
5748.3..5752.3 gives 15.3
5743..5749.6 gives 14.5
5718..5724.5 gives 12.7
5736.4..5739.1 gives 12.9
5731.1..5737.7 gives 12.8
